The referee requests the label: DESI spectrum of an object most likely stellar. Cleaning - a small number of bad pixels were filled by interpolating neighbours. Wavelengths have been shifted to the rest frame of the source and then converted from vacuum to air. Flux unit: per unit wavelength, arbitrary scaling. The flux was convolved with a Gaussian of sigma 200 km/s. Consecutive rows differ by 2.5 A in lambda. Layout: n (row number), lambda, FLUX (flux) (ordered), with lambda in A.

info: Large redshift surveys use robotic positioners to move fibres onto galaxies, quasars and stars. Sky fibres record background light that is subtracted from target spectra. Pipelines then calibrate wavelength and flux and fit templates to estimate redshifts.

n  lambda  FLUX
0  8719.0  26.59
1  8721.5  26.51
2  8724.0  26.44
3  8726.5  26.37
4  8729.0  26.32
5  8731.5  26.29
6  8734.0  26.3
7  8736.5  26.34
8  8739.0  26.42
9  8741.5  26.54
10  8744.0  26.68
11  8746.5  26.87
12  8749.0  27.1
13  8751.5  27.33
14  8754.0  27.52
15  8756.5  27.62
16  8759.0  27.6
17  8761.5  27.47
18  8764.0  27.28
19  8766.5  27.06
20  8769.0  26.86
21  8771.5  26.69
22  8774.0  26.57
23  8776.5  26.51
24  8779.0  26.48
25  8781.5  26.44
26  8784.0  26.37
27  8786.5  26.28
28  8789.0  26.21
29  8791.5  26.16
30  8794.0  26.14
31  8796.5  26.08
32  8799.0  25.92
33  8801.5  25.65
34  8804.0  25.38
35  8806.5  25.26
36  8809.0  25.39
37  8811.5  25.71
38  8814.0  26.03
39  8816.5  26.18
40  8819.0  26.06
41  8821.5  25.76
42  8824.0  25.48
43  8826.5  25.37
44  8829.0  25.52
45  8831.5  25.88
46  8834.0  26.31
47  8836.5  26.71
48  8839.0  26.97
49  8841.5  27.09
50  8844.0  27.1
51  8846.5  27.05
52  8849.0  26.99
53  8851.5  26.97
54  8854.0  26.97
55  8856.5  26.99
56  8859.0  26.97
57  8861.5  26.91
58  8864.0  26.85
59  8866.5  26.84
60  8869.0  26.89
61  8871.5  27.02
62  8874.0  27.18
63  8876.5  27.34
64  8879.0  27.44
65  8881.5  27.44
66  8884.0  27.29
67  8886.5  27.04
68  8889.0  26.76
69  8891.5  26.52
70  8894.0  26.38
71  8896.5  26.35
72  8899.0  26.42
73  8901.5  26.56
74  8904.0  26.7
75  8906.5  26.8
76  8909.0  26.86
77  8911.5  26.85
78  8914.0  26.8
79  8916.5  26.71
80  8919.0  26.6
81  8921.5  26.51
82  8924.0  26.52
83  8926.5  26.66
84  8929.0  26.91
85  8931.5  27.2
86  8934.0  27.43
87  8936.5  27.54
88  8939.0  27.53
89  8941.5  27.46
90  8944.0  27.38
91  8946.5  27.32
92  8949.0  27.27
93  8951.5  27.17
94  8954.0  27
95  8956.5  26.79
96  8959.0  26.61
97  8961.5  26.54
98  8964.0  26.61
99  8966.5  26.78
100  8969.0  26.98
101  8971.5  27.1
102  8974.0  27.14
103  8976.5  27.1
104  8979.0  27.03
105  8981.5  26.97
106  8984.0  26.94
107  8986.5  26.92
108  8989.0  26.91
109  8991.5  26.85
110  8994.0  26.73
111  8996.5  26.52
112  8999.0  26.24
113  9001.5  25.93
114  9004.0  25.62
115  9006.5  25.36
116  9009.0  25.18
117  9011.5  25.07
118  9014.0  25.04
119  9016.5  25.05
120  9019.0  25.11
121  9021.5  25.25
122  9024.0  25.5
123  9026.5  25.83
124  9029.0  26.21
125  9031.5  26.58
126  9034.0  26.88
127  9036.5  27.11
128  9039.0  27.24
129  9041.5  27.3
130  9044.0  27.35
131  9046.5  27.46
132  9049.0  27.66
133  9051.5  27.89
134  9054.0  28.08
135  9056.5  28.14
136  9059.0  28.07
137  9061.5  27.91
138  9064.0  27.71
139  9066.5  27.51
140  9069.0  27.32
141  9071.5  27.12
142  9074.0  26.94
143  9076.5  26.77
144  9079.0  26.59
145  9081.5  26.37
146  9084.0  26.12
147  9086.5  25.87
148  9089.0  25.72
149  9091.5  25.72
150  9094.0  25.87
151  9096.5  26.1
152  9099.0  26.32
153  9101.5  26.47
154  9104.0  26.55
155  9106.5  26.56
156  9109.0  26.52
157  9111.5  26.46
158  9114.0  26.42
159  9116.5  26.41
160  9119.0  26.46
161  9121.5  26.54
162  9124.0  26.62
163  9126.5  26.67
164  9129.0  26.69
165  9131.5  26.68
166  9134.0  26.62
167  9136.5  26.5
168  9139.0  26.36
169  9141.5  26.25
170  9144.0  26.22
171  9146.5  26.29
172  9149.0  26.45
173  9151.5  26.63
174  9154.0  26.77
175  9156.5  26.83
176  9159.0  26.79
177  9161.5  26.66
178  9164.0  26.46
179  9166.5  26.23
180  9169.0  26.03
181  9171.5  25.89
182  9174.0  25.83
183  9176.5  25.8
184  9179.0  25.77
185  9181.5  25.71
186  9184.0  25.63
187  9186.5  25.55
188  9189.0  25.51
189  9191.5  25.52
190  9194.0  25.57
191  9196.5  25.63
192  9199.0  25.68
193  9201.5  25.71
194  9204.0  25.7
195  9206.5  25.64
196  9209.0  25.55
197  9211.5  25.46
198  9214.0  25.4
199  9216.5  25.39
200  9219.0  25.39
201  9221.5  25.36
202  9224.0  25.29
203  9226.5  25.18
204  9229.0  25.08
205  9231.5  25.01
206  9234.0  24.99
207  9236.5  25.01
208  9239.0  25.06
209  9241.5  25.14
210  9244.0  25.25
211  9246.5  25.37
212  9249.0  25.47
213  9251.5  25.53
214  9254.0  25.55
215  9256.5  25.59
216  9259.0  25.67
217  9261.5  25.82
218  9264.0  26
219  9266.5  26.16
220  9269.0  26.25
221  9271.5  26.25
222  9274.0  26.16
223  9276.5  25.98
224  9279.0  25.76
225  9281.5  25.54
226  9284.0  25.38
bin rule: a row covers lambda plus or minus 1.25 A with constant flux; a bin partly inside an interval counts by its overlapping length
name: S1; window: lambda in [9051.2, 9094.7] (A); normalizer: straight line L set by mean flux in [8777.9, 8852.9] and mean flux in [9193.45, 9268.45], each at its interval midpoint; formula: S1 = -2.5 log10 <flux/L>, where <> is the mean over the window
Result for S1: -0.05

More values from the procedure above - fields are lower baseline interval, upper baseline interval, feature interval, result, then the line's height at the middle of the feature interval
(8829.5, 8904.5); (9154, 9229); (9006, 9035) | 0.032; 26.3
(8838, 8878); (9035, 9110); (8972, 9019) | 0.030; 27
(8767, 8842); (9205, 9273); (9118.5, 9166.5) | -0.038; 25.6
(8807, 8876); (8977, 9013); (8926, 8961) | -0.032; 26.4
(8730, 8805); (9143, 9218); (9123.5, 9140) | -0.024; 26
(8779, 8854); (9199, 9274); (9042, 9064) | -0.081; 25.8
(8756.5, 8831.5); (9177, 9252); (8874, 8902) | -0.035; 26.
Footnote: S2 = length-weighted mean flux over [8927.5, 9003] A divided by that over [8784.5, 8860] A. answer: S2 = 1.03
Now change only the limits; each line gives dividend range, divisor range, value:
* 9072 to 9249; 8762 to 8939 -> 0.98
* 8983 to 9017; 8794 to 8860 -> 0.99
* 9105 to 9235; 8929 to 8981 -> 0.96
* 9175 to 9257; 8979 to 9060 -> 0.96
